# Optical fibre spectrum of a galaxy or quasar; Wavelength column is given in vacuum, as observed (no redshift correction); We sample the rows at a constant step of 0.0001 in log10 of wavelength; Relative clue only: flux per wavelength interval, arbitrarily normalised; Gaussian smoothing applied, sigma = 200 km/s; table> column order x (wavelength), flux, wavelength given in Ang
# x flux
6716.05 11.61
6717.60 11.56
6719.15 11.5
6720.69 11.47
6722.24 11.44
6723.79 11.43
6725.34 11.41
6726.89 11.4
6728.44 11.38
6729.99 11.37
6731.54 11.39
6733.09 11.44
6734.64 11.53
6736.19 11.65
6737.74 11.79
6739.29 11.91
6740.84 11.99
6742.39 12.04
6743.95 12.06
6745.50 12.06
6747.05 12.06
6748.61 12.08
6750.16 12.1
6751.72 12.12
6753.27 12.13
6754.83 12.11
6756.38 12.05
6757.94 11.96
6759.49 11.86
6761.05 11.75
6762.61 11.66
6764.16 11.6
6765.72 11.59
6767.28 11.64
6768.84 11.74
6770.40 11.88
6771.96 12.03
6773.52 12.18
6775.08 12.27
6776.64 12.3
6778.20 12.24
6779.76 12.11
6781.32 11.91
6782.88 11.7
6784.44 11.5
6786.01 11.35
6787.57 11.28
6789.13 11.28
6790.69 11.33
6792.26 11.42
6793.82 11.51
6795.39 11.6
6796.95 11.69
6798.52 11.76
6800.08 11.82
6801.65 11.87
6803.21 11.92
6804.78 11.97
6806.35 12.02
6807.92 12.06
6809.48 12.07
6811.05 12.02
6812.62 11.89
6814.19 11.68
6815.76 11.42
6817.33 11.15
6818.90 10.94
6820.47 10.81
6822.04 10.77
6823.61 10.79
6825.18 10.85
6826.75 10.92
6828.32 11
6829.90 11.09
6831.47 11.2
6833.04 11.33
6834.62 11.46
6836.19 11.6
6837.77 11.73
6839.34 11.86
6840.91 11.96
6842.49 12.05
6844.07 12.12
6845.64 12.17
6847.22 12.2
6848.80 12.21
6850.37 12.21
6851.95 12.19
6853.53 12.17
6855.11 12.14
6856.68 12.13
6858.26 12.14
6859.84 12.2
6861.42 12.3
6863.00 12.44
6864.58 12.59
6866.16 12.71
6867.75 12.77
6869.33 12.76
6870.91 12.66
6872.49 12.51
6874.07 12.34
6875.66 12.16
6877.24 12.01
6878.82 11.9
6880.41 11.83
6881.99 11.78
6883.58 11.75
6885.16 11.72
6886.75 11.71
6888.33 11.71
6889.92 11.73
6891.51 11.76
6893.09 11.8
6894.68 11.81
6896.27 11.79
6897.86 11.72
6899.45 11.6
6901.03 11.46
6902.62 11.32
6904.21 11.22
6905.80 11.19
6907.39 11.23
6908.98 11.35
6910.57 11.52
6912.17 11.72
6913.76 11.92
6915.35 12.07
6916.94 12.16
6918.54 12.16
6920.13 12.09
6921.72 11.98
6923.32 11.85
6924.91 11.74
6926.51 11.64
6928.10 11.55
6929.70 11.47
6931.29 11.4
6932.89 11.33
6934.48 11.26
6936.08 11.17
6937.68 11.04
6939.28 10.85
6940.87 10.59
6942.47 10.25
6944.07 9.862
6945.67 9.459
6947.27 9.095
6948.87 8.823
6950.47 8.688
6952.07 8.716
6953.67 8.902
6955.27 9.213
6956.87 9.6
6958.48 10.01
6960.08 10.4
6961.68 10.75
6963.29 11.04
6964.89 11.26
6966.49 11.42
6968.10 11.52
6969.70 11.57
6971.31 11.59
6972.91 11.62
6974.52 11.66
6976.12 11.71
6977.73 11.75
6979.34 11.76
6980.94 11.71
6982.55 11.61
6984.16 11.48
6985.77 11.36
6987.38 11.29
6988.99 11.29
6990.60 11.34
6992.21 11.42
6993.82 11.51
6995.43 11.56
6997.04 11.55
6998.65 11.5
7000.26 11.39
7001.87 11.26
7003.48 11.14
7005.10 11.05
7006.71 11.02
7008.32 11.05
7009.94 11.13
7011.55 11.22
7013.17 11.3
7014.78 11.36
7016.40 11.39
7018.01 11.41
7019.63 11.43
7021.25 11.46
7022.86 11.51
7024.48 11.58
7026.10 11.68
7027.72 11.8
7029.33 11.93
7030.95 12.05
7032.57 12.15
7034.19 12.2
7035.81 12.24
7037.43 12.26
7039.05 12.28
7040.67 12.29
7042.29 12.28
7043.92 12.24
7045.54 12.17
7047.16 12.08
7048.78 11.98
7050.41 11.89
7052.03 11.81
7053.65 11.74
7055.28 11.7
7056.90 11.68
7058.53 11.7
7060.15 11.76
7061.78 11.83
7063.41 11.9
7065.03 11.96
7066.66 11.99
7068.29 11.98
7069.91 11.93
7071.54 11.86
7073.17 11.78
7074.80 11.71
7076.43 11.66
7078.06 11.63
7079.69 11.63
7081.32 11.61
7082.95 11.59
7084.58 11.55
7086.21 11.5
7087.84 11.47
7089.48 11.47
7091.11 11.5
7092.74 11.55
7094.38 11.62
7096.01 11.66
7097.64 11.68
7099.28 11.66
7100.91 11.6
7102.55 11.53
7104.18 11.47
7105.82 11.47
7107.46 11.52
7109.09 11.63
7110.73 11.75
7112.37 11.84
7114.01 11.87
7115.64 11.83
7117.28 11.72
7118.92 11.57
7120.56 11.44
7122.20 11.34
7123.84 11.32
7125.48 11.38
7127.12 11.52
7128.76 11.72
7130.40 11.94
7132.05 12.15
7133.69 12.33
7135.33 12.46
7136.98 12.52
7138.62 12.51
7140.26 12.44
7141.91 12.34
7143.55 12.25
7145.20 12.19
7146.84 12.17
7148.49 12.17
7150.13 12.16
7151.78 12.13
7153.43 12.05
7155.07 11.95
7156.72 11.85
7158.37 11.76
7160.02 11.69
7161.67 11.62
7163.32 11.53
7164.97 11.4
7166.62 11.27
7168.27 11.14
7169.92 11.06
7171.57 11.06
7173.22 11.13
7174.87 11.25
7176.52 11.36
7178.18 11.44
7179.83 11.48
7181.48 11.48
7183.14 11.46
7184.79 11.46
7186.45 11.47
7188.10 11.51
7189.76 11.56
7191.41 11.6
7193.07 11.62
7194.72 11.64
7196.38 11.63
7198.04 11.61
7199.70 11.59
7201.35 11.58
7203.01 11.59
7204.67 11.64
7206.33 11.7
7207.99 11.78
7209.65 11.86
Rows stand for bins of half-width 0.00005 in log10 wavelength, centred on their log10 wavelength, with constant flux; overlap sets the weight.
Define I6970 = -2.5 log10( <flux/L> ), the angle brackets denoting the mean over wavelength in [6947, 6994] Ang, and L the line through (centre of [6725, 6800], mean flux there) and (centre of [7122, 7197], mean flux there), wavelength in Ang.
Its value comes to 0.09 mag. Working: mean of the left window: 11.8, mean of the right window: 11.7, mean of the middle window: 10.8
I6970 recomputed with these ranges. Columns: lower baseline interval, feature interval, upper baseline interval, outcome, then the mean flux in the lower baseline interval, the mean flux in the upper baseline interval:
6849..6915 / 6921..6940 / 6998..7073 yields 0.04 mag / 12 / 11.7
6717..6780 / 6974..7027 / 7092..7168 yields 0.04 mag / 11.8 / 11.8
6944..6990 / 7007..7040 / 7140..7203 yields -0.07 mag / 10.7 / 11.7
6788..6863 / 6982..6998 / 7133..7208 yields 0.03 mag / 11.7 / 11.7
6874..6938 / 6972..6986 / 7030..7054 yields 0.03 mag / 11.7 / 12.1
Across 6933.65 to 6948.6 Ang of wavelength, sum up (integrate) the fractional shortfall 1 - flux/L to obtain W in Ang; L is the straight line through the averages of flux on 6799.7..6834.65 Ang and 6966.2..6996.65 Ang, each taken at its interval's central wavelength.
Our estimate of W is 1.5 Ang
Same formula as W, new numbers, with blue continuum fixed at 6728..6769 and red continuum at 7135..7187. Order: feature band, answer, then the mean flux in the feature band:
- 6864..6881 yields -0.8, 12.4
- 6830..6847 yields 0.1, 11.7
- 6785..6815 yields 0.3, 11.7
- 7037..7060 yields -0.4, 12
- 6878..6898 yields 0.0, 11.8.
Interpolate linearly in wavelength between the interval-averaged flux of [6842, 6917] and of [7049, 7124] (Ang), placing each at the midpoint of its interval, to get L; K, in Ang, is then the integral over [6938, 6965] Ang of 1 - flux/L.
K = 4.6 Ang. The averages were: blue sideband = 12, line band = 9.84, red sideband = 11.7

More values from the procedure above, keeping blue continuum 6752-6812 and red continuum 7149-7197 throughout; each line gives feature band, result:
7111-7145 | -1.0 Ang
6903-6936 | 0.3 Ang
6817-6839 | 1.2 Ang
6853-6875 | -1.2 Ang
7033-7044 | -0.6 Ang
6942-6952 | 2.1 Ang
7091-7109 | 0.0 Ang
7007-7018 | 0.4 Ang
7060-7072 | -0.3 Ang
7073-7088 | 0.0 Ang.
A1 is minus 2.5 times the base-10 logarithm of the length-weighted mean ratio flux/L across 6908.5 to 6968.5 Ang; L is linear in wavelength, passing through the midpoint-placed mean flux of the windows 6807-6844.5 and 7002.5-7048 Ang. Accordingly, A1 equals 0.074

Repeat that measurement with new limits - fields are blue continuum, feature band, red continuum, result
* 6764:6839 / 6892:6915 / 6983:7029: -0.01 mag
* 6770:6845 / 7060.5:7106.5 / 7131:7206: 0.00 mag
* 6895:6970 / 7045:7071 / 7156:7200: -0.06 mag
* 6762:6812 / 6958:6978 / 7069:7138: 0.04 mag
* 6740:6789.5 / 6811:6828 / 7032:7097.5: 0.07 mag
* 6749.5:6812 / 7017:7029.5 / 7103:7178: 0.02 mag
